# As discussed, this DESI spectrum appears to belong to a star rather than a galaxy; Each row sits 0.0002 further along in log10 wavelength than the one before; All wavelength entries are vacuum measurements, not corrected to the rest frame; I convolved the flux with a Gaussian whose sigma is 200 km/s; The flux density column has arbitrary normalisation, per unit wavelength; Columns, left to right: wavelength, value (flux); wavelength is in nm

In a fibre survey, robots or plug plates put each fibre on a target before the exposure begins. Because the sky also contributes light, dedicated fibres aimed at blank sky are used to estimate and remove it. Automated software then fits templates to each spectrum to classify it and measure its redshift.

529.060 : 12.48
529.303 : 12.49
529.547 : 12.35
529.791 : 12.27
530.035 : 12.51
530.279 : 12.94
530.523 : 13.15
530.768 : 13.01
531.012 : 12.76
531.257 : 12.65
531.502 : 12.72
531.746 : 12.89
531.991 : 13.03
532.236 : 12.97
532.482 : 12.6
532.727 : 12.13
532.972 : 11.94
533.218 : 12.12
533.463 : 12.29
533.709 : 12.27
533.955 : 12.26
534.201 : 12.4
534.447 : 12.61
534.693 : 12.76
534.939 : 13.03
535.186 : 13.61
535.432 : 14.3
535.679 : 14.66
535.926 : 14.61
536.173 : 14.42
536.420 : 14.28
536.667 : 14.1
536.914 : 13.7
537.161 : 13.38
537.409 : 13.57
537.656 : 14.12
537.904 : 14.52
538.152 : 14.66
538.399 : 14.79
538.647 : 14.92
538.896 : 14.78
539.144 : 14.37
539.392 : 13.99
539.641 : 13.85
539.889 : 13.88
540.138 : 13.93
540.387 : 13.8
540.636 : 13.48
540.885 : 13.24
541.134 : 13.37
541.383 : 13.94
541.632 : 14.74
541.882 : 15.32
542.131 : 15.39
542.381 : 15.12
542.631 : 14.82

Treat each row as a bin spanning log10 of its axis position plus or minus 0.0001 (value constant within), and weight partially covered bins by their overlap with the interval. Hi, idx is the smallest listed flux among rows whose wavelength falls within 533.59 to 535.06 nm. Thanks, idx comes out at 12.26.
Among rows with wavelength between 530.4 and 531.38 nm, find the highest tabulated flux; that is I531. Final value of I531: 13.15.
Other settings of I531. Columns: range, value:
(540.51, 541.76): 14.74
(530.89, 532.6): 13.03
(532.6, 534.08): 12.29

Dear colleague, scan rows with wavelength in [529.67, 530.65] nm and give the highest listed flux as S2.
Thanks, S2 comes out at 13.15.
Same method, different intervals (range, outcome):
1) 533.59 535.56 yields 14.3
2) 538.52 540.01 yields 14.92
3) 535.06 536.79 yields 14.66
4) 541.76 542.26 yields 15.39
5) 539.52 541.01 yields 13.93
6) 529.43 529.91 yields 12.35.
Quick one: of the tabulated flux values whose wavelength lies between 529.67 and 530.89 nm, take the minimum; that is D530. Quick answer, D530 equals 12.27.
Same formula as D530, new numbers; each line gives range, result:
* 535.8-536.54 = 14.28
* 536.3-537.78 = 13.38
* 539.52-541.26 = 13.24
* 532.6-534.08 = 11.94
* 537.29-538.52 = 13.57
